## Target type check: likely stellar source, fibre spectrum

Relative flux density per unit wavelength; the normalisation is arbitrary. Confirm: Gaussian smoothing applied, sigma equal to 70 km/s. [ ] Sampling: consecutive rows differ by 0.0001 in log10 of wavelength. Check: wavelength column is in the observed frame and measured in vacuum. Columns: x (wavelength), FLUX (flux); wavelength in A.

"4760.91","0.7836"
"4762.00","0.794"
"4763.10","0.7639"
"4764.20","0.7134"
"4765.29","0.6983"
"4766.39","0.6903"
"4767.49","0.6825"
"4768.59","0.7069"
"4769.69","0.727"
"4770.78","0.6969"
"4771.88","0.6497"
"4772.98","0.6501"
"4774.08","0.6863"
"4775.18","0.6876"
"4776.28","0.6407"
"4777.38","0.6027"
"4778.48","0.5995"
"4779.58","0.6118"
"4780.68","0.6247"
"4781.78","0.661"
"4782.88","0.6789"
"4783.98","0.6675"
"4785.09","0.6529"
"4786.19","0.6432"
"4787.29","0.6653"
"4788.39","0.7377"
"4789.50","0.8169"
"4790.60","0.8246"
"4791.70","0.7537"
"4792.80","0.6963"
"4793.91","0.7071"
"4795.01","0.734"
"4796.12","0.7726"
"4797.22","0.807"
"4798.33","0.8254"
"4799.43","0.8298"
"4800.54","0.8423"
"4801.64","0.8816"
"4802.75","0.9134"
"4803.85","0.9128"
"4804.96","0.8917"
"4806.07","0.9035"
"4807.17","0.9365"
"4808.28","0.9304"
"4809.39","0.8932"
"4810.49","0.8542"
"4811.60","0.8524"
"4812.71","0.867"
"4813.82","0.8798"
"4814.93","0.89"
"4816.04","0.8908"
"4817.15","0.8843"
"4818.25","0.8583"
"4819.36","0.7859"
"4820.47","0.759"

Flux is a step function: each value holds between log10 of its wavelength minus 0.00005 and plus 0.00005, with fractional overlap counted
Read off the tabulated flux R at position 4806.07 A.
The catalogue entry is 0.9035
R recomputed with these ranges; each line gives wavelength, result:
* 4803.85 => 0.9128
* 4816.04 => 0.8908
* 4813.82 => 0.8798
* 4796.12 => 0.7726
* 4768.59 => 0.7069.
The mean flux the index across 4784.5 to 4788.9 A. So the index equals 0.674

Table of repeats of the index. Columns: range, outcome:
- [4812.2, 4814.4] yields 0.872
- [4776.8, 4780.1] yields 0.605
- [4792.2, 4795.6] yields 0.713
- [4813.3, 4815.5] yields 0.884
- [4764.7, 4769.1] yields 0.695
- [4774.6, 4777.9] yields 0.644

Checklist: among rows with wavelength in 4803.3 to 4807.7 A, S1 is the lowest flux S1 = 0.8917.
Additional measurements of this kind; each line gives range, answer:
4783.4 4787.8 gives 0.6432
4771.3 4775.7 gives 0.6497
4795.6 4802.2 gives 0.7726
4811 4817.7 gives 0.8524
